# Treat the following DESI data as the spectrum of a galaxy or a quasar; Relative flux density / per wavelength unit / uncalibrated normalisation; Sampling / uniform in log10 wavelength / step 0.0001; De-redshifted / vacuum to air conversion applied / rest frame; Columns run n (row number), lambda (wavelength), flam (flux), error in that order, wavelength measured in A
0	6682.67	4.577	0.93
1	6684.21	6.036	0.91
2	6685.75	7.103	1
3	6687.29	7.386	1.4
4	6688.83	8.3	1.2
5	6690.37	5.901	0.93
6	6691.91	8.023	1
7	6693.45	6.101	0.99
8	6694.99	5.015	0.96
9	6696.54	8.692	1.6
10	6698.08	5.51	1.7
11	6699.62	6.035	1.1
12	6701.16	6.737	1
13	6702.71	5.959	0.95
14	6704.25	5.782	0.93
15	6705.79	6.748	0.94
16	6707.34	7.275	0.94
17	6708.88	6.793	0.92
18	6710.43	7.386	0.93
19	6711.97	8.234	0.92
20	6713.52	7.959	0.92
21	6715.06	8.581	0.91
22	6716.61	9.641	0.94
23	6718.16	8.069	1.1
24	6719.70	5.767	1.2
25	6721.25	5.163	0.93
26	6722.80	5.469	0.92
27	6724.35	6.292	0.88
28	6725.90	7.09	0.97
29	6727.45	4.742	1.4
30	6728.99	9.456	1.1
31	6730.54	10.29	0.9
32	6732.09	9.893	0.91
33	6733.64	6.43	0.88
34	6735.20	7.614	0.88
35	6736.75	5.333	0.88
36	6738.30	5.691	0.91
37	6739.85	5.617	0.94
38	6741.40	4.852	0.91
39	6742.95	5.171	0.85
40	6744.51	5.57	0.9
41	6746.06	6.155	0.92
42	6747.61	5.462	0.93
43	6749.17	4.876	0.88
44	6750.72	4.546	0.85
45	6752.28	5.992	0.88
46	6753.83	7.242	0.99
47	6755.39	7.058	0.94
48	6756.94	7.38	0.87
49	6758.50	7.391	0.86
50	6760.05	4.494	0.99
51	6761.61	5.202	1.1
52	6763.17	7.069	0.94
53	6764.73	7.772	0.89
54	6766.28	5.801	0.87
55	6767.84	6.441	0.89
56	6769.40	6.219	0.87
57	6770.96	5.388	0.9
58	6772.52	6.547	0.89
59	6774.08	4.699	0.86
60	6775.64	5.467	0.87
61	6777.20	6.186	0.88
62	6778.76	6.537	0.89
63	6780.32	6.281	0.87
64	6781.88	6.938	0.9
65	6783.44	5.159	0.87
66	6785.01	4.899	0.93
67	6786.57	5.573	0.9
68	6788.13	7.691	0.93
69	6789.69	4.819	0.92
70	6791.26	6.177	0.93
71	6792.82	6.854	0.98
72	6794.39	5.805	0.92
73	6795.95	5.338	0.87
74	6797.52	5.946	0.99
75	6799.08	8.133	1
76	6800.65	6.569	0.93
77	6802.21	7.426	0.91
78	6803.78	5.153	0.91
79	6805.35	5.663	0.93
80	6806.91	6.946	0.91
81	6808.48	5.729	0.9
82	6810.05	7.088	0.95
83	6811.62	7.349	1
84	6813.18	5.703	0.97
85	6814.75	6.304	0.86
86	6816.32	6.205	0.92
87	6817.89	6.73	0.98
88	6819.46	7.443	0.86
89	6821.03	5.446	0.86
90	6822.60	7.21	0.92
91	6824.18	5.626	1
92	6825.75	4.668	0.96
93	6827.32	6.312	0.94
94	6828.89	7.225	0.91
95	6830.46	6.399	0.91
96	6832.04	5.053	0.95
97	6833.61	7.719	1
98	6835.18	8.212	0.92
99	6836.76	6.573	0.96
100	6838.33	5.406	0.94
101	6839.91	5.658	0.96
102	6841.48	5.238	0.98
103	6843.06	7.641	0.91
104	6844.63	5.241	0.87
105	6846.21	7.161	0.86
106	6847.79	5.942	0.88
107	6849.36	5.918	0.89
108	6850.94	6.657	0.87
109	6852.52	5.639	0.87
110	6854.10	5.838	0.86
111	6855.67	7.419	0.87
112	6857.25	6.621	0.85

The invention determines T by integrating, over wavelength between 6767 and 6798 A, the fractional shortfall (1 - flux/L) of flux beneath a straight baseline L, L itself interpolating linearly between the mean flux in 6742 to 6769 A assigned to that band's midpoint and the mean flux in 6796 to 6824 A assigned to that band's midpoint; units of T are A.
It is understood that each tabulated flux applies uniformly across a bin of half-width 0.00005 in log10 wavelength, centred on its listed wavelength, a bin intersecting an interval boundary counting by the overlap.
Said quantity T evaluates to 1.6 A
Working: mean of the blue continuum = 6.09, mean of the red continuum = 6.48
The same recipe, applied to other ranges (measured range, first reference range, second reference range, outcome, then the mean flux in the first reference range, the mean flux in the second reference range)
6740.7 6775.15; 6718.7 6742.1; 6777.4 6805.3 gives 2.5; 6.67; 6.18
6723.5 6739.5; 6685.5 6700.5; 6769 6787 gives -2.2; 6.8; 5.82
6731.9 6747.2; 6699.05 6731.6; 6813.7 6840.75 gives 2.0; 7.15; 6.35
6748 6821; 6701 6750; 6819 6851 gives 3.3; 6.75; 6.3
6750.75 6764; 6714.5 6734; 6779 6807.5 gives 0.9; 7.46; 6.19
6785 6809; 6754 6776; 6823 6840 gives 0.2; 6.25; 6.3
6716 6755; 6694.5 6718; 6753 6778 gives 1.4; 7.14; 6.27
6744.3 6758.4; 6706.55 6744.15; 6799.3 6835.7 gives 1.5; 7.02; 6.46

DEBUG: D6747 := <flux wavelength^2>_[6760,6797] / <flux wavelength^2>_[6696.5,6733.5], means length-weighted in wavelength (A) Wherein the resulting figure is 0.85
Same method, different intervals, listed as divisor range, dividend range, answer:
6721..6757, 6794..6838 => 1.03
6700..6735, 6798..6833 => 0.91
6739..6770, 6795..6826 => 1.07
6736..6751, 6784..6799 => 1.14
